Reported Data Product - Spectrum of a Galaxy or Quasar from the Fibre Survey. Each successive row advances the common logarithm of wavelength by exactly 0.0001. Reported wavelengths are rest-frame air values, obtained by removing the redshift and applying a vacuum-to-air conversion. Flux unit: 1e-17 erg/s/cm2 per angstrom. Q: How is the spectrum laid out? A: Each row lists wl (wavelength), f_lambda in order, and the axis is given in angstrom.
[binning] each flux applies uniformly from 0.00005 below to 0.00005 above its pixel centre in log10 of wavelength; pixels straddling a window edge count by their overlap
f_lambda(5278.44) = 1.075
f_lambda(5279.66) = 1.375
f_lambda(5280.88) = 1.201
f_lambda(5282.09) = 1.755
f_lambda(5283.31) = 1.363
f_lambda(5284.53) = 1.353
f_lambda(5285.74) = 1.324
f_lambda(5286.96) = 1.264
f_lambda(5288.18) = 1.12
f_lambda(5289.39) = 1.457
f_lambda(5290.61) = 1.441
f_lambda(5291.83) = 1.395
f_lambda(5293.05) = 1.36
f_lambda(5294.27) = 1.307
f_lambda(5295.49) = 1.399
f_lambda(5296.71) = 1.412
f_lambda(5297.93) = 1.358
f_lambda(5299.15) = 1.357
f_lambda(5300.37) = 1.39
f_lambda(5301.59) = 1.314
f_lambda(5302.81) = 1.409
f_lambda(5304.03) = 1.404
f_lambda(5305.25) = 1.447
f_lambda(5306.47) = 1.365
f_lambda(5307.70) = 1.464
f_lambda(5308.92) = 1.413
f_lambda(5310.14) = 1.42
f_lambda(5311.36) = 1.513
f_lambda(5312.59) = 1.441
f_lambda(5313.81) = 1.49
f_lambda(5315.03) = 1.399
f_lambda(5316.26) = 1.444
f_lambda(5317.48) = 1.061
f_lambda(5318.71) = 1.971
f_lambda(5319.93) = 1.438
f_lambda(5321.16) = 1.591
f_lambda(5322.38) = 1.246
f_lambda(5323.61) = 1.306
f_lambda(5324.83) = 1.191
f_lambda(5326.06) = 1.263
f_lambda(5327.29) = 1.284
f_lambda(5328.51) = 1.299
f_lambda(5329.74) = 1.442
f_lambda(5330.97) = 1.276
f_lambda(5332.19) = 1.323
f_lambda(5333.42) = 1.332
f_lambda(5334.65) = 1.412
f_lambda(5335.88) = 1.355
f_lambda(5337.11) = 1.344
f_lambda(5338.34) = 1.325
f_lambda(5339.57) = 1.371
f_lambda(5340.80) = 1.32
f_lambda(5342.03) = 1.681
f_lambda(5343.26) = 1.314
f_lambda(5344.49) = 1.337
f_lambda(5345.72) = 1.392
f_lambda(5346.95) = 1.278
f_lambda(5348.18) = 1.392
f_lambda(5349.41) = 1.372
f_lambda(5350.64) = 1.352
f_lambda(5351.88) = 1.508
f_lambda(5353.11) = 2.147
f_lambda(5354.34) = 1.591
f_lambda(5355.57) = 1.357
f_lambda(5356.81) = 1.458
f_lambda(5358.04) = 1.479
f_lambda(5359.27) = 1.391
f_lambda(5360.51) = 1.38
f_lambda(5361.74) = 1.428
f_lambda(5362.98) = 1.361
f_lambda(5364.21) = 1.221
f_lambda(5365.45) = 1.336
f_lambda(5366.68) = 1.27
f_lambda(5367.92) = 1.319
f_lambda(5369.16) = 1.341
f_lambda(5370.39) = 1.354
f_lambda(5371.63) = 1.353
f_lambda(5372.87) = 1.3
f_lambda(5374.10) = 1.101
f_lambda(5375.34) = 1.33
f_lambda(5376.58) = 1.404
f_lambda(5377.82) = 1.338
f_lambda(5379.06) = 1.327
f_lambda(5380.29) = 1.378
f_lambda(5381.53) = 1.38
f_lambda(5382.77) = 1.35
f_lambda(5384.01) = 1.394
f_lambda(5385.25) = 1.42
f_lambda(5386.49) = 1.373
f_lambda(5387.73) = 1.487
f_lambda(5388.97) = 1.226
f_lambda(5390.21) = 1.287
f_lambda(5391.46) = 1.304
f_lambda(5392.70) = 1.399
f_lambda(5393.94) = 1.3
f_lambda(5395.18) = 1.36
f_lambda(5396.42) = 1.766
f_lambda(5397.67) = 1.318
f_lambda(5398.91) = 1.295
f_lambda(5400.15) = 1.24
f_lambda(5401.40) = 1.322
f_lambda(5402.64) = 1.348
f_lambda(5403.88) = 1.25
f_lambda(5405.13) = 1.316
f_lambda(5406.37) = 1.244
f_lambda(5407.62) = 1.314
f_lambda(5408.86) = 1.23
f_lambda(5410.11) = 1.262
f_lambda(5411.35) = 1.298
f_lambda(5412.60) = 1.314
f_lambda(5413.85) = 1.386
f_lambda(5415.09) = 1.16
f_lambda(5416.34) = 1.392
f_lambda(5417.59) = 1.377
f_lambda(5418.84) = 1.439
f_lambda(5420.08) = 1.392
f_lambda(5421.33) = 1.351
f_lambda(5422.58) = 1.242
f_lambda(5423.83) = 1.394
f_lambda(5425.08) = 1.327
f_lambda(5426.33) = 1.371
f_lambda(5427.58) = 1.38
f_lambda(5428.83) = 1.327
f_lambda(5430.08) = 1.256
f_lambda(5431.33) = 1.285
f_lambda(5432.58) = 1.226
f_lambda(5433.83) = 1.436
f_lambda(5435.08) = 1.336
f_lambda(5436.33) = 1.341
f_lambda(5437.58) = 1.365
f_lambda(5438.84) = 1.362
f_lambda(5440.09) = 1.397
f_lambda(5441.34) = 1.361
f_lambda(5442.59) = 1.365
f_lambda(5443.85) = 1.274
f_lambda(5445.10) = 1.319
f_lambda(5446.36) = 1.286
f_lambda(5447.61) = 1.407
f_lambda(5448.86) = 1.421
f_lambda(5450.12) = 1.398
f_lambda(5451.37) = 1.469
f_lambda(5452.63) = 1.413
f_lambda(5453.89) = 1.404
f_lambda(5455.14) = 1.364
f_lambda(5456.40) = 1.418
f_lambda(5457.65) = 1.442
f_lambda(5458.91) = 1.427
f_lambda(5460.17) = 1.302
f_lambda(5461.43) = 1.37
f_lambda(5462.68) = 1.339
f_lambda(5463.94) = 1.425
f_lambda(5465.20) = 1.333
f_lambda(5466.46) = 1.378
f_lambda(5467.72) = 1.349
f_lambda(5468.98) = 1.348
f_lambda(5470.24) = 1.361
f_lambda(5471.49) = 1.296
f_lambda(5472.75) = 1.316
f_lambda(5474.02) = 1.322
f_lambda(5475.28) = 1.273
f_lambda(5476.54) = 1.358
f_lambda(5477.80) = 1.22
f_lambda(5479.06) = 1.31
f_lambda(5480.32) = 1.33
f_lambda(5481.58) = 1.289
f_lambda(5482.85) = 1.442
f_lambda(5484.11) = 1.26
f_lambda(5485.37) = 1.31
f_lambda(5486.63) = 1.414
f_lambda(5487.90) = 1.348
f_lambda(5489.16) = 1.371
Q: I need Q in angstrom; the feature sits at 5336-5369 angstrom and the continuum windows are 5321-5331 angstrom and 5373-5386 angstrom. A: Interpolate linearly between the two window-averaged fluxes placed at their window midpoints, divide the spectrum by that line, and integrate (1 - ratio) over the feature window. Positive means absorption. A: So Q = -2.1 angstrom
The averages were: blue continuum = 1.31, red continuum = 1.34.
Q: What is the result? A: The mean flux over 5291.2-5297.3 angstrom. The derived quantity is 1.37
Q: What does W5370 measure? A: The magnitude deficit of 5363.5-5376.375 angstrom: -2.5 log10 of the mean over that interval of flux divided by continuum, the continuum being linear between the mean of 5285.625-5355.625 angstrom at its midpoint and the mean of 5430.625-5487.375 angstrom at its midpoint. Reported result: 0.069 mag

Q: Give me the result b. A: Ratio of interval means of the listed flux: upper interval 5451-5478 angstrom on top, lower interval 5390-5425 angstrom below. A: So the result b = 1.0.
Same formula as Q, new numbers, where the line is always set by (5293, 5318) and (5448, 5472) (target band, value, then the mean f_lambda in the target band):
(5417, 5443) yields 0.67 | 1.35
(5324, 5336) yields 0.64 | 1.32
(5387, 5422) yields 1.28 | 1.33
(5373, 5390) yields 0.53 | 1.34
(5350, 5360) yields -1.04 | 1.53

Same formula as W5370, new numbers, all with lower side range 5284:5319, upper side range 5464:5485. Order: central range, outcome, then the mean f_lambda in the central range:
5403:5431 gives 0.02 mag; 1.32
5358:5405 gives 0.01 mag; 1.35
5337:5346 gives -0.01 mag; 1.39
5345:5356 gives -0.09 mag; 1.49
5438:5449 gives -0.01 mag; 1.35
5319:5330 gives 0.02 mag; 1.36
